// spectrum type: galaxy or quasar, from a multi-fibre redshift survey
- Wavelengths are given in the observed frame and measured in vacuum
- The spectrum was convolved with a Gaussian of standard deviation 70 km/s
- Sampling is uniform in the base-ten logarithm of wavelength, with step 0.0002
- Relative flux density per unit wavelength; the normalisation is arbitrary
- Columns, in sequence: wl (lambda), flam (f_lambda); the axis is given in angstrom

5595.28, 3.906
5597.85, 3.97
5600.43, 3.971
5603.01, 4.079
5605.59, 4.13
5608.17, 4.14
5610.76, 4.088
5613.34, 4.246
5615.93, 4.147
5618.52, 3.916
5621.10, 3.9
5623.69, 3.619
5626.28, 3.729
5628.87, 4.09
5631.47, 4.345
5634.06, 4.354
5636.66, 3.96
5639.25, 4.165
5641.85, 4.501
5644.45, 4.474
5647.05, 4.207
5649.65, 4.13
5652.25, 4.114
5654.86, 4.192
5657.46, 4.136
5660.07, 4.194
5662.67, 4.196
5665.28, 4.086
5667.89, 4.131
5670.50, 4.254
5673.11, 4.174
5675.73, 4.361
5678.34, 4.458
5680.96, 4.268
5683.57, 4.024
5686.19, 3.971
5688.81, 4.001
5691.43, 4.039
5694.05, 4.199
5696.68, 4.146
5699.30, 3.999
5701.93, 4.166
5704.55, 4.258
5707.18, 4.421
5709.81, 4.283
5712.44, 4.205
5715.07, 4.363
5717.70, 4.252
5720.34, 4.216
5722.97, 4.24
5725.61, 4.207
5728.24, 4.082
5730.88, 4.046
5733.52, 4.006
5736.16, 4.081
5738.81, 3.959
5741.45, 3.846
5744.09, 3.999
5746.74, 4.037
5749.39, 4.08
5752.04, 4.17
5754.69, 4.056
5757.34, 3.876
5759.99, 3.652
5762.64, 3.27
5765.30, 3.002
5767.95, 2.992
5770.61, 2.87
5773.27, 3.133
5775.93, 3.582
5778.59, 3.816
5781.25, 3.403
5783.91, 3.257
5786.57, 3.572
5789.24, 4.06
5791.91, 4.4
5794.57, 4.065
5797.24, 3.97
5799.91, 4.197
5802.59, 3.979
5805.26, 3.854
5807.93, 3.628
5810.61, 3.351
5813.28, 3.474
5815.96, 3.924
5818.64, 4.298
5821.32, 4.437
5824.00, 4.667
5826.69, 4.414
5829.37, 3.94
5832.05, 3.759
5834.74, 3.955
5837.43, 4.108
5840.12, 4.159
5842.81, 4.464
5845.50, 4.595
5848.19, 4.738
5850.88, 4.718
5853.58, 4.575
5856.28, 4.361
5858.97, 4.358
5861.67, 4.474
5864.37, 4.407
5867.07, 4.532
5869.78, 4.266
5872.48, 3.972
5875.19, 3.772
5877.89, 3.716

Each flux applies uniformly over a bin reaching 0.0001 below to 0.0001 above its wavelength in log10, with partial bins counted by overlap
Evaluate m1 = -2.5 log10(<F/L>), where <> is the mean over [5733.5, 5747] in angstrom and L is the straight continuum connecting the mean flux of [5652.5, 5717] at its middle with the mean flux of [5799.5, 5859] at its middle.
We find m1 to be 0.05 mag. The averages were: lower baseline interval 4.19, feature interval 3.98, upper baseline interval 4.17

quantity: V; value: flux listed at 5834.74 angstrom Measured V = 3.955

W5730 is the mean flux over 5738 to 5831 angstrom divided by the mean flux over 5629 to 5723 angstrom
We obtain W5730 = 0.91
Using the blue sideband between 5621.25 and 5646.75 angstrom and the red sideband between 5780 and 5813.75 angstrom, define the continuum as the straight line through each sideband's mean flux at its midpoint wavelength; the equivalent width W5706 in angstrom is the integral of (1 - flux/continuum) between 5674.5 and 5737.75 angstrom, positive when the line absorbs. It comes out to -3.1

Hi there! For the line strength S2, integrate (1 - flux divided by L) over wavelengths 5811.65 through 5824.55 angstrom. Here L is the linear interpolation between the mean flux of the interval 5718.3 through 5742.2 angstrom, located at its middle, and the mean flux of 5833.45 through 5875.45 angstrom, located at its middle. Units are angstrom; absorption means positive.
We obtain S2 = 0.5 angstrom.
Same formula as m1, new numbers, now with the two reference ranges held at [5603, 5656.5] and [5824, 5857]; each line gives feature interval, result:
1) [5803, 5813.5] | 0.18 mag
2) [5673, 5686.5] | -0.02 mag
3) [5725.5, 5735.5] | 0.04 mag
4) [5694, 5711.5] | 0.00 mag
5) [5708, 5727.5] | -0.01 mag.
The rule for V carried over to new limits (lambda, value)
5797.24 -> 3.97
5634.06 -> 4.354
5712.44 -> 4.205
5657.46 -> 4.136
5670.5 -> 4.254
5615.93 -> 4.147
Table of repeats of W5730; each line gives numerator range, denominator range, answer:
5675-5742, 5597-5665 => 1.01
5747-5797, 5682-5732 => 0.87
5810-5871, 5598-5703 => 1.03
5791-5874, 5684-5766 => 1.04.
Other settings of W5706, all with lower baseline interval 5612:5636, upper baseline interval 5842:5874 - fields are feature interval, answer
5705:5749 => 0.8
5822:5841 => 1.1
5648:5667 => -0.3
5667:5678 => -0.4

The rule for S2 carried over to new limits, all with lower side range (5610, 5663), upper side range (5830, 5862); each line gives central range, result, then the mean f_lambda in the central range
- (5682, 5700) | 0.54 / 4.06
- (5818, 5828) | -0.34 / 4.46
